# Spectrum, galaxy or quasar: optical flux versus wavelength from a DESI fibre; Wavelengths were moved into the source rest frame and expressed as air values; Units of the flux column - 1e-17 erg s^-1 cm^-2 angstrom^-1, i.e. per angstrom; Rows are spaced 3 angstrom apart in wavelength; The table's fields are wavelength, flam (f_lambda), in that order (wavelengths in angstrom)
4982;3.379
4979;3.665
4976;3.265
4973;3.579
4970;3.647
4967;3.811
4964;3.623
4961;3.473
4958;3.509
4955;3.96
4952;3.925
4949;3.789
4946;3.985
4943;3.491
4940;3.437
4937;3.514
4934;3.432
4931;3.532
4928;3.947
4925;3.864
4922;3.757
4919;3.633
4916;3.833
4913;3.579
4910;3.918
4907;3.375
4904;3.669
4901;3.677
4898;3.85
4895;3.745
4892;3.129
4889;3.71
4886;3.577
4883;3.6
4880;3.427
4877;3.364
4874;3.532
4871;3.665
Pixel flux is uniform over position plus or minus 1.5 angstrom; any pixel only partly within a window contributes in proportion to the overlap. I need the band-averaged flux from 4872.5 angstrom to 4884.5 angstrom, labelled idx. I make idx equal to 3.48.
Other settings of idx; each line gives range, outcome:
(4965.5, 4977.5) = 3.58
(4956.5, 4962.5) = 3.49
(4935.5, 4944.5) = 3.48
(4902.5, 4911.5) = 3.65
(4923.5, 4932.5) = 3.78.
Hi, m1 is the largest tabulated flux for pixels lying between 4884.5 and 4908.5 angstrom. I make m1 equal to 3.85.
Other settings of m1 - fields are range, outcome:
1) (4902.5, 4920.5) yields 3.918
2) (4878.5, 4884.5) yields 3.6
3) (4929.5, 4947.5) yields 3.985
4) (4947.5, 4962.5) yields 3.96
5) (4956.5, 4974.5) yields 3.811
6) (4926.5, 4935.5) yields 3.947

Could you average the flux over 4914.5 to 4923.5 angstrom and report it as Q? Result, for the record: 3.74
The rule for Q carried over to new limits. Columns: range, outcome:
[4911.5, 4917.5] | 3.71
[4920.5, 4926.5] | 3.81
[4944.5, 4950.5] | 3.89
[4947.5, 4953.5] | 3.86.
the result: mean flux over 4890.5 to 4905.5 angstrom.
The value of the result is 3.61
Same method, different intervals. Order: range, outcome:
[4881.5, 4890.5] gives 3.63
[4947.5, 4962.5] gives 3.73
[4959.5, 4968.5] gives 3.64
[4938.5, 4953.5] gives 3.73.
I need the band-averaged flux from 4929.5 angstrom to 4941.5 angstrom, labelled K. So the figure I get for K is 3.48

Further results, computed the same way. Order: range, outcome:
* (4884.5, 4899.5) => 3.6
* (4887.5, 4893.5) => 3.42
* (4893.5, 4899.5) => 3.8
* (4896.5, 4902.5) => 3.76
